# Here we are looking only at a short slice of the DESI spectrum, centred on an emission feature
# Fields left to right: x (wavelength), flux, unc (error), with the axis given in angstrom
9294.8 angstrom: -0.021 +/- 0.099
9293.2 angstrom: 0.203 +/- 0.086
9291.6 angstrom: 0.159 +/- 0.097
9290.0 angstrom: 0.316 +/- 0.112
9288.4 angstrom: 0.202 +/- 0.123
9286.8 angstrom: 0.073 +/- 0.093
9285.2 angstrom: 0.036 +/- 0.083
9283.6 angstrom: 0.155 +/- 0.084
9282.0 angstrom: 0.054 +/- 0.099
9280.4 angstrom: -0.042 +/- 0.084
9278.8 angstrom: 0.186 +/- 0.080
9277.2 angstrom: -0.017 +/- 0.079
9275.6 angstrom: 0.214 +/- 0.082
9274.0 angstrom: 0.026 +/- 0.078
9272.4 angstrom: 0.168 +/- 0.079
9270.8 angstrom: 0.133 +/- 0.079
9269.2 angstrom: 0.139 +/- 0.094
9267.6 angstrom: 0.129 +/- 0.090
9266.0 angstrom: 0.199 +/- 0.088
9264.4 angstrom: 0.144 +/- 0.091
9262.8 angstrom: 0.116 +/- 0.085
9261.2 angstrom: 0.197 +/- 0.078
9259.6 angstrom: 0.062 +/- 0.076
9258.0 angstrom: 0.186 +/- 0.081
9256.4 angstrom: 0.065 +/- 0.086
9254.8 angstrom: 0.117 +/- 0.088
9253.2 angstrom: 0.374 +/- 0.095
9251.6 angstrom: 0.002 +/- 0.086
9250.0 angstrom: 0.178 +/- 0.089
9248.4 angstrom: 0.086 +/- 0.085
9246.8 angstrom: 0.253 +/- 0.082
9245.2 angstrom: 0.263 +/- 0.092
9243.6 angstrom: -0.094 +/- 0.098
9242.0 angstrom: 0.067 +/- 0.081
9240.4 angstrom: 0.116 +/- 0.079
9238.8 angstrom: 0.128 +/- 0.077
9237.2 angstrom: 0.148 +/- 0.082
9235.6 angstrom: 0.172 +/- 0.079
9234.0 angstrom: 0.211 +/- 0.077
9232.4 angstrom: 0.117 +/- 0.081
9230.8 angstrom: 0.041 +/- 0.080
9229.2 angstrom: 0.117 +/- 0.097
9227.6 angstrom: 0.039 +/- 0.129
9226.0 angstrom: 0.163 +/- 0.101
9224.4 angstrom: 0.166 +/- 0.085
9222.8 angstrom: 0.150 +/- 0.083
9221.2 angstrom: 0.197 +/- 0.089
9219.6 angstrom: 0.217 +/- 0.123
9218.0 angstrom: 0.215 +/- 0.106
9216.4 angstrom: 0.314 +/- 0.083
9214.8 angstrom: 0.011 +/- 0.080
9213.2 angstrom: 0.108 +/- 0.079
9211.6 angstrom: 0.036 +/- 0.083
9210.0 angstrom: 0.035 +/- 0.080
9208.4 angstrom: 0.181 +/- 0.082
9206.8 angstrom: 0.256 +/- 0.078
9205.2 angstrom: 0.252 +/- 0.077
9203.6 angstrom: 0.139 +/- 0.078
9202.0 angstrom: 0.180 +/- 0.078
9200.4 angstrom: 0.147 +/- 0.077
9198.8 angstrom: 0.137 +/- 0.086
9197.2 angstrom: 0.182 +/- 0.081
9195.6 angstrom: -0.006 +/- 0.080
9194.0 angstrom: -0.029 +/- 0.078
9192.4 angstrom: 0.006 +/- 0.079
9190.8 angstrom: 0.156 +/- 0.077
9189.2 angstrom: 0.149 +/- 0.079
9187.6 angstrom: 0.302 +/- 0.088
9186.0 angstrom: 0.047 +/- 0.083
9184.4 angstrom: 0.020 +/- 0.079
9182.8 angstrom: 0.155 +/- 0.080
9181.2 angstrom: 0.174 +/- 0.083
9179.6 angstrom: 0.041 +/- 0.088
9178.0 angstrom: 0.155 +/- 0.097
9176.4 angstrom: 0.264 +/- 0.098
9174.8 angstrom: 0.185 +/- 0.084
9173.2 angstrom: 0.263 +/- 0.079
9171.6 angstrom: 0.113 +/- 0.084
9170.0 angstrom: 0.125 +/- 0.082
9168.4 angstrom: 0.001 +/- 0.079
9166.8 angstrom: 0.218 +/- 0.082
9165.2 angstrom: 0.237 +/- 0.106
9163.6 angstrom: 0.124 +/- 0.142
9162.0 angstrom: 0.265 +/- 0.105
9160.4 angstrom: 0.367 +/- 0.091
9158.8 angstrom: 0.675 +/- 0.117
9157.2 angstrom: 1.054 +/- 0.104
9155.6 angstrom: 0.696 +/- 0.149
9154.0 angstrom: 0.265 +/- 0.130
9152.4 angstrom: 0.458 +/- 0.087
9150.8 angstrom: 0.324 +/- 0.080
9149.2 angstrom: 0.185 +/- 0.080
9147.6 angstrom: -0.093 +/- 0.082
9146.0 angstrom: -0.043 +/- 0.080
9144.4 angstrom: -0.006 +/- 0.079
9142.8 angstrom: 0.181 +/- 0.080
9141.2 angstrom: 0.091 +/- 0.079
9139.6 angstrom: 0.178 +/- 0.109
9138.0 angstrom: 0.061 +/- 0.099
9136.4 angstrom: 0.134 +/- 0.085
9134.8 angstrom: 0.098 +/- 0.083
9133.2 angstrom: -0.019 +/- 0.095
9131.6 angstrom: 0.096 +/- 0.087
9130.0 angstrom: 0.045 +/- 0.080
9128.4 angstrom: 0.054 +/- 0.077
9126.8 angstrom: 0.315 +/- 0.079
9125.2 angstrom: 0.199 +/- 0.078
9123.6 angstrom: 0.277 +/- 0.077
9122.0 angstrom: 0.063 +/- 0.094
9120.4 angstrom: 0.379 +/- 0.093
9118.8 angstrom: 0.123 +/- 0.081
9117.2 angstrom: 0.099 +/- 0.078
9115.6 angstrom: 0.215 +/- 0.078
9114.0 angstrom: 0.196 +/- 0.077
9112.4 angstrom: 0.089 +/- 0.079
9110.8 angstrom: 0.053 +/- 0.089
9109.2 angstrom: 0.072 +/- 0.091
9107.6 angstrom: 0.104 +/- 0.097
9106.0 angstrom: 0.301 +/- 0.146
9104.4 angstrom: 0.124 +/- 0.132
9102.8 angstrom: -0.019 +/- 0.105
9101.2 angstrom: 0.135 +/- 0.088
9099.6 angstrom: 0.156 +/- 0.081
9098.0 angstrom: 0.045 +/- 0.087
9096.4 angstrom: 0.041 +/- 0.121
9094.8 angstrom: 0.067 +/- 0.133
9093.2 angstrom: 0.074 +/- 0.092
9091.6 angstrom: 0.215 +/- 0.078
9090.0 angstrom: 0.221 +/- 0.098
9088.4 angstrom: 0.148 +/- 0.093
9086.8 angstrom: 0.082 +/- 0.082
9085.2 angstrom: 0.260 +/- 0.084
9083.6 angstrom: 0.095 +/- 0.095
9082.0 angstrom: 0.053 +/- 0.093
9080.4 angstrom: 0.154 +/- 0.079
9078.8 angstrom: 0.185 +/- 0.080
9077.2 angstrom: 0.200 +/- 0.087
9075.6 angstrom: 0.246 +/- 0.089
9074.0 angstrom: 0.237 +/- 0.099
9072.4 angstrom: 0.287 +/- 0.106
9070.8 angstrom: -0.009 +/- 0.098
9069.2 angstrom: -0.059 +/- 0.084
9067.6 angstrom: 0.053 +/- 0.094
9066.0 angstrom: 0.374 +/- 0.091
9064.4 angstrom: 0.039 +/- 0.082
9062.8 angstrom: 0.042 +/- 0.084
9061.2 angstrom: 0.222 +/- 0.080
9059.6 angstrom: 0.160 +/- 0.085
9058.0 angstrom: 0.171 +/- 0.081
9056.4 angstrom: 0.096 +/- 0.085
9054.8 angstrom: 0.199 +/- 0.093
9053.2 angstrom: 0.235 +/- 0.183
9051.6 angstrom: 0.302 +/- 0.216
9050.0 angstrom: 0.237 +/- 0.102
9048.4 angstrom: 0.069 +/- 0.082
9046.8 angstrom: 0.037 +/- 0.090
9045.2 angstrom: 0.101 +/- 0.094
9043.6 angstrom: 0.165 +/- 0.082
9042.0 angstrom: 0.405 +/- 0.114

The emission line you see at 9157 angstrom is H-gamma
